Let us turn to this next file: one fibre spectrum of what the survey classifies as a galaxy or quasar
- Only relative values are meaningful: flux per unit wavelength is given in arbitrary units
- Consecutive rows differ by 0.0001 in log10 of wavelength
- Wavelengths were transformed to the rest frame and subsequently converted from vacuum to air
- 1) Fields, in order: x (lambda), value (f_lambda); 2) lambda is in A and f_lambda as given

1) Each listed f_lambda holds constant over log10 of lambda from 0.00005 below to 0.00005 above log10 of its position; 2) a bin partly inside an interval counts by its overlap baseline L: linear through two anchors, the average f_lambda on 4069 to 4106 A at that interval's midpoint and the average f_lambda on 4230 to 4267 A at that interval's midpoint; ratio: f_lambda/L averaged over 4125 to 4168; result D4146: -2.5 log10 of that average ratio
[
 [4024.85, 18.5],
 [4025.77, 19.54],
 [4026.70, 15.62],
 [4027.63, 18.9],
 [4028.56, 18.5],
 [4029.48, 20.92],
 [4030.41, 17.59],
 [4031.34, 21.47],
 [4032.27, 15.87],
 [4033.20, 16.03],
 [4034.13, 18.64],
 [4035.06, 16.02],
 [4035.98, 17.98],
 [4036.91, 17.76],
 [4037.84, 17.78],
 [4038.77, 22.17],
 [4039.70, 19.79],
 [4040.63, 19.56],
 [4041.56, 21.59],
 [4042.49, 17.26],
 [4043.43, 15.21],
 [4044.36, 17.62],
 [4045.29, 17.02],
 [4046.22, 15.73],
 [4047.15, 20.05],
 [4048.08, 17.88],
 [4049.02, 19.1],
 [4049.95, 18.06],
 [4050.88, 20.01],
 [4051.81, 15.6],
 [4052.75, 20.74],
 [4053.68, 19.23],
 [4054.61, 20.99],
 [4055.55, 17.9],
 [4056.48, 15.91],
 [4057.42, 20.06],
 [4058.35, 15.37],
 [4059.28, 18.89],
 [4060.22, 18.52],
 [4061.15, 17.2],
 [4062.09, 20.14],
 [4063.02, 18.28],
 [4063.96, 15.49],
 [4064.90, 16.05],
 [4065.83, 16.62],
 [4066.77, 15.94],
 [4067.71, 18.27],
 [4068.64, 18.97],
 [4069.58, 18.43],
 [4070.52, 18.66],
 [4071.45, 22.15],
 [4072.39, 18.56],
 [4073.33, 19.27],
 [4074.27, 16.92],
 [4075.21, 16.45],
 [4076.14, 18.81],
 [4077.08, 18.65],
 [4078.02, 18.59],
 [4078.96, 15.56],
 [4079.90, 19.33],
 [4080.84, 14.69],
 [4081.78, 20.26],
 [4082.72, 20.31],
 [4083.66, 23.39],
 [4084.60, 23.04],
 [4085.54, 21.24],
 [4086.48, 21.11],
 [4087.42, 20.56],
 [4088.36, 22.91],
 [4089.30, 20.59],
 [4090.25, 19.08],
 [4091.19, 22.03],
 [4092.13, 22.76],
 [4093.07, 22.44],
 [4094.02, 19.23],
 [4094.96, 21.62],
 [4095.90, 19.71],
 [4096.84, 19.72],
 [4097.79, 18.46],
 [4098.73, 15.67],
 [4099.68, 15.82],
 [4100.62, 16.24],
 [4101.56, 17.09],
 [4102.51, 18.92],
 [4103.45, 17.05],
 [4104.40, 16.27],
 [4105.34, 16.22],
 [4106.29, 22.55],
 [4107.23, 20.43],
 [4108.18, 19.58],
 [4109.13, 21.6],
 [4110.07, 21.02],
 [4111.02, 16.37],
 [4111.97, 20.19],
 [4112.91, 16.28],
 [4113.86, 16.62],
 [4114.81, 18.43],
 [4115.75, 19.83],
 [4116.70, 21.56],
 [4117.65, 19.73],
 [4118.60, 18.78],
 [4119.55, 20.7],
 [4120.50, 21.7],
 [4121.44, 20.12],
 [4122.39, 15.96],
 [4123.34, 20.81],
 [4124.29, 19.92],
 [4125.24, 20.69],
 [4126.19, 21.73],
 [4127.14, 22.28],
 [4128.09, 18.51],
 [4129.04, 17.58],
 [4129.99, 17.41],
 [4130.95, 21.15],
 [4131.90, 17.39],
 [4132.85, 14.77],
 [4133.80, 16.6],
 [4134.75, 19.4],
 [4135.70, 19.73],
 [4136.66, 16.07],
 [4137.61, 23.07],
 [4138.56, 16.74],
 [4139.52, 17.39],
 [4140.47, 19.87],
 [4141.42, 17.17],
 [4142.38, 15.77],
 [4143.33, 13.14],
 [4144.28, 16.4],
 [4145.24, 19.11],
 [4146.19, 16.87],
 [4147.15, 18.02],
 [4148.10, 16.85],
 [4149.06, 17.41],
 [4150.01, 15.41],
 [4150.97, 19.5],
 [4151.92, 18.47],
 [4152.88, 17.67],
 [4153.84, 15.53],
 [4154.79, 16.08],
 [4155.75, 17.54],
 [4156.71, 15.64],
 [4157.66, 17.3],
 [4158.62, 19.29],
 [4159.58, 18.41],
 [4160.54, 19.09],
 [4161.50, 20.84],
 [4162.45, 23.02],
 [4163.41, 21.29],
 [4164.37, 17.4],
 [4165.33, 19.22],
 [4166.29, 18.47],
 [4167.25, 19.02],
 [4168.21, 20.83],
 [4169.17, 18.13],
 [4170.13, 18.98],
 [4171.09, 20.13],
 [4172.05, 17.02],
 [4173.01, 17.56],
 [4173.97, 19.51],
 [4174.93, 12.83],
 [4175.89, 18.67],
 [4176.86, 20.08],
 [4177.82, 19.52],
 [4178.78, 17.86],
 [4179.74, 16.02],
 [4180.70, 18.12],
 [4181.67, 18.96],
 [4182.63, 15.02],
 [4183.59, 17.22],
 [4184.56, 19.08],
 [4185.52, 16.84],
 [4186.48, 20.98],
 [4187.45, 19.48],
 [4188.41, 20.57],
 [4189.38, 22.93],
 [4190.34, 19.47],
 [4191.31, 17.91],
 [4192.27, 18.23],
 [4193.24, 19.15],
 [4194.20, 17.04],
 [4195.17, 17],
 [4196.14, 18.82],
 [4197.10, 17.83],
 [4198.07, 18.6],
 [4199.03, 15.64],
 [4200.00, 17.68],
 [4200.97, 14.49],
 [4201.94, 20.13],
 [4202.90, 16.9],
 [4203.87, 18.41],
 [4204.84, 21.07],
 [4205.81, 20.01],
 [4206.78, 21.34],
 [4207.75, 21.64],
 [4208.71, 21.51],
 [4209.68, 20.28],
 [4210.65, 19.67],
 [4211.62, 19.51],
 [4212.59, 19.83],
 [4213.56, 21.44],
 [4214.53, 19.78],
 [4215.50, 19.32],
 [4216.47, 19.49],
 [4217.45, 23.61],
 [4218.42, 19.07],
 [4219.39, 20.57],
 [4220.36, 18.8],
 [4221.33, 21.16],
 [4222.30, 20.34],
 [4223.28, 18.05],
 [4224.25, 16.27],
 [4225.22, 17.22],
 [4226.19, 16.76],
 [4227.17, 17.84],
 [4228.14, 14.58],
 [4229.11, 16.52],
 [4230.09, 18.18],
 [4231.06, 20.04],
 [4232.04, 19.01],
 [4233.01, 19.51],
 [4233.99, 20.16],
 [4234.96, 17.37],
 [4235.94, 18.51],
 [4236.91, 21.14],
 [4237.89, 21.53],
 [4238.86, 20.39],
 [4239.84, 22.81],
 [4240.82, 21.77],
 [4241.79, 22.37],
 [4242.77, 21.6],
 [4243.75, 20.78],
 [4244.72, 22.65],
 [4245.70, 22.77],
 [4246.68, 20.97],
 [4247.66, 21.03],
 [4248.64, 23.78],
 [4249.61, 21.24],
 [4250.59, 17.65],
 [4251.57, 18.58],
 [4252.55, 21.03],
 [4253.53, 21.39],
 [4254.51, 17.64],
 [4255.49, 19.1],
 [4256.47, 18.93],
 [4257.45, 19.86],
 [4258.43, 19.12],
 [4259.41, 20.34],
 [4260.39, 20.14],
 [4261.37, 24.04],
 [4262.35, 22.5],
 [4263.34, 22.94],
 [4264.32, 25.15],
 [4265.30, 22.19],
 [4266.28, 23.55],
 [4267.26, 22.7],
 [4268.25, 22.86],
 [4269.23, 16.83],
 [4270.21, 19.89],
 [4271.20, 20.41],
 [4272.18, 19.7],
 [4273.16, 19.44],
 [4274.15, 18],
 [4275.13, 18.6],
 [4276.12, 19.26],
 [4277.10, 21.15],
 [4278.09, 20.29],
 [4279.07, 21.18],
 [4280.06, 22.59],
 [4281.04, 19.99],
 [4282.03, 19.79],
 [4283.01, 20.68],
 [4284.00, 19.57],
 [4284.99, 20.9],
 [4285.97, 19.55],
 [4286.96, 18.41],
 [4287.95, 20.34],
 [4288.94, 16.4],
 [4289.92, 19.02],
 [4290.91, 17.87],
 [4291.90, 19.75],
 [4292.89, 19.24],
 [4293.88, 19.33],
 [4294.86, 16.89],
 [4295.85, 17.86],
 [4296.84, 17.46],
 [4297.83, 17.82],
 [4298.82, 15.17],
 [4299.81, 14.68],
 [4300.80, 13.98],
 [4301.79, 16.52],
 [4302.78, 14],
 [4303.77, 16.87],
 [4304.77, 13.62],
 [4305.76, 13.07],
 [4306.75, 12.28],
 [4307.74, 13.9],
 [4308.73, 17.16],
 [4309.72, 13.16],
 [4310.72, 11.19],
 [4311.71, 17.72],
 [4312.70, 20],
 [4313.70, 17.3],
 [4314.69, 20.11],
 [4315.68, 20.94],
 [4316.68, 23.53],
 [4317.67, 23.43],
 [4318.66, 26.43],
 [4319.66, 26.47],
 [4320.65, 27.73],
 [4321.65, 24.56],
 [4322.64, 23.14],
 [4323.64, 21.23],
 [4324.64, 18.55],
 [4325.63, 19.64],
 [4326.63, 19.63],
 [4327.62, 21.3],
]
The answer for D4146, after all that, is 0.09 mag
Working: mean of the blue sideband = 19.2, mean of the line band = 18.2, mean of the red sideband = 20.9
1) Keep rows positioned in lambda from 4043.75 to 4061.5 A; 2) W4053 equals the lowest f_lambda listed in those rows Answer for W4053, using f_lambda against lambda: 15.37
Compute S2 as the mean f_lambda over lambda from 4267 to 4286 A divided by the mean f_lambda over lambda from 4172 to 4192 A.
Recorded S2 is 1.10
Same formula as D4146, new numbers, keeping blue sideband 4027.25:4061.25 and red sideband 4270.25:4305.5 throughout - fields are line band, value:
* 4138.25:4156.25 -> 0.08 mag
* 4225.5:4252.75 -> -0.09 mag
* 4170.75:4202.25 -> 0.01 mag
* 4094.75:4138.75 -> -0.03 mag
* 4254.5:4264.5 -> -0.14 mag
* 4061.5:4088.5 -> -0.03 mag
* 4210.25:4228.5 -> -0.04 mag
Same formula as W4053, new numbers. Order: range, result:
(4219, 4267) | 14.58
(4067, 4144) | 13.14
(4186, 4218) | 14.49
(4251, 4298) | 16.4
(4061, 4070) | 15.49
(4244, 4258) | 17.64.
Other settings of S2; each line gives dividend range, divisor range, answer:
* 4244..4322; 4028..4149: 1.05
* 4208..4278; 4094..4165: 1.09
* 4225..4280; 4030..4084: 1.11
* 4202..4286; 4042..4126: 1.07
